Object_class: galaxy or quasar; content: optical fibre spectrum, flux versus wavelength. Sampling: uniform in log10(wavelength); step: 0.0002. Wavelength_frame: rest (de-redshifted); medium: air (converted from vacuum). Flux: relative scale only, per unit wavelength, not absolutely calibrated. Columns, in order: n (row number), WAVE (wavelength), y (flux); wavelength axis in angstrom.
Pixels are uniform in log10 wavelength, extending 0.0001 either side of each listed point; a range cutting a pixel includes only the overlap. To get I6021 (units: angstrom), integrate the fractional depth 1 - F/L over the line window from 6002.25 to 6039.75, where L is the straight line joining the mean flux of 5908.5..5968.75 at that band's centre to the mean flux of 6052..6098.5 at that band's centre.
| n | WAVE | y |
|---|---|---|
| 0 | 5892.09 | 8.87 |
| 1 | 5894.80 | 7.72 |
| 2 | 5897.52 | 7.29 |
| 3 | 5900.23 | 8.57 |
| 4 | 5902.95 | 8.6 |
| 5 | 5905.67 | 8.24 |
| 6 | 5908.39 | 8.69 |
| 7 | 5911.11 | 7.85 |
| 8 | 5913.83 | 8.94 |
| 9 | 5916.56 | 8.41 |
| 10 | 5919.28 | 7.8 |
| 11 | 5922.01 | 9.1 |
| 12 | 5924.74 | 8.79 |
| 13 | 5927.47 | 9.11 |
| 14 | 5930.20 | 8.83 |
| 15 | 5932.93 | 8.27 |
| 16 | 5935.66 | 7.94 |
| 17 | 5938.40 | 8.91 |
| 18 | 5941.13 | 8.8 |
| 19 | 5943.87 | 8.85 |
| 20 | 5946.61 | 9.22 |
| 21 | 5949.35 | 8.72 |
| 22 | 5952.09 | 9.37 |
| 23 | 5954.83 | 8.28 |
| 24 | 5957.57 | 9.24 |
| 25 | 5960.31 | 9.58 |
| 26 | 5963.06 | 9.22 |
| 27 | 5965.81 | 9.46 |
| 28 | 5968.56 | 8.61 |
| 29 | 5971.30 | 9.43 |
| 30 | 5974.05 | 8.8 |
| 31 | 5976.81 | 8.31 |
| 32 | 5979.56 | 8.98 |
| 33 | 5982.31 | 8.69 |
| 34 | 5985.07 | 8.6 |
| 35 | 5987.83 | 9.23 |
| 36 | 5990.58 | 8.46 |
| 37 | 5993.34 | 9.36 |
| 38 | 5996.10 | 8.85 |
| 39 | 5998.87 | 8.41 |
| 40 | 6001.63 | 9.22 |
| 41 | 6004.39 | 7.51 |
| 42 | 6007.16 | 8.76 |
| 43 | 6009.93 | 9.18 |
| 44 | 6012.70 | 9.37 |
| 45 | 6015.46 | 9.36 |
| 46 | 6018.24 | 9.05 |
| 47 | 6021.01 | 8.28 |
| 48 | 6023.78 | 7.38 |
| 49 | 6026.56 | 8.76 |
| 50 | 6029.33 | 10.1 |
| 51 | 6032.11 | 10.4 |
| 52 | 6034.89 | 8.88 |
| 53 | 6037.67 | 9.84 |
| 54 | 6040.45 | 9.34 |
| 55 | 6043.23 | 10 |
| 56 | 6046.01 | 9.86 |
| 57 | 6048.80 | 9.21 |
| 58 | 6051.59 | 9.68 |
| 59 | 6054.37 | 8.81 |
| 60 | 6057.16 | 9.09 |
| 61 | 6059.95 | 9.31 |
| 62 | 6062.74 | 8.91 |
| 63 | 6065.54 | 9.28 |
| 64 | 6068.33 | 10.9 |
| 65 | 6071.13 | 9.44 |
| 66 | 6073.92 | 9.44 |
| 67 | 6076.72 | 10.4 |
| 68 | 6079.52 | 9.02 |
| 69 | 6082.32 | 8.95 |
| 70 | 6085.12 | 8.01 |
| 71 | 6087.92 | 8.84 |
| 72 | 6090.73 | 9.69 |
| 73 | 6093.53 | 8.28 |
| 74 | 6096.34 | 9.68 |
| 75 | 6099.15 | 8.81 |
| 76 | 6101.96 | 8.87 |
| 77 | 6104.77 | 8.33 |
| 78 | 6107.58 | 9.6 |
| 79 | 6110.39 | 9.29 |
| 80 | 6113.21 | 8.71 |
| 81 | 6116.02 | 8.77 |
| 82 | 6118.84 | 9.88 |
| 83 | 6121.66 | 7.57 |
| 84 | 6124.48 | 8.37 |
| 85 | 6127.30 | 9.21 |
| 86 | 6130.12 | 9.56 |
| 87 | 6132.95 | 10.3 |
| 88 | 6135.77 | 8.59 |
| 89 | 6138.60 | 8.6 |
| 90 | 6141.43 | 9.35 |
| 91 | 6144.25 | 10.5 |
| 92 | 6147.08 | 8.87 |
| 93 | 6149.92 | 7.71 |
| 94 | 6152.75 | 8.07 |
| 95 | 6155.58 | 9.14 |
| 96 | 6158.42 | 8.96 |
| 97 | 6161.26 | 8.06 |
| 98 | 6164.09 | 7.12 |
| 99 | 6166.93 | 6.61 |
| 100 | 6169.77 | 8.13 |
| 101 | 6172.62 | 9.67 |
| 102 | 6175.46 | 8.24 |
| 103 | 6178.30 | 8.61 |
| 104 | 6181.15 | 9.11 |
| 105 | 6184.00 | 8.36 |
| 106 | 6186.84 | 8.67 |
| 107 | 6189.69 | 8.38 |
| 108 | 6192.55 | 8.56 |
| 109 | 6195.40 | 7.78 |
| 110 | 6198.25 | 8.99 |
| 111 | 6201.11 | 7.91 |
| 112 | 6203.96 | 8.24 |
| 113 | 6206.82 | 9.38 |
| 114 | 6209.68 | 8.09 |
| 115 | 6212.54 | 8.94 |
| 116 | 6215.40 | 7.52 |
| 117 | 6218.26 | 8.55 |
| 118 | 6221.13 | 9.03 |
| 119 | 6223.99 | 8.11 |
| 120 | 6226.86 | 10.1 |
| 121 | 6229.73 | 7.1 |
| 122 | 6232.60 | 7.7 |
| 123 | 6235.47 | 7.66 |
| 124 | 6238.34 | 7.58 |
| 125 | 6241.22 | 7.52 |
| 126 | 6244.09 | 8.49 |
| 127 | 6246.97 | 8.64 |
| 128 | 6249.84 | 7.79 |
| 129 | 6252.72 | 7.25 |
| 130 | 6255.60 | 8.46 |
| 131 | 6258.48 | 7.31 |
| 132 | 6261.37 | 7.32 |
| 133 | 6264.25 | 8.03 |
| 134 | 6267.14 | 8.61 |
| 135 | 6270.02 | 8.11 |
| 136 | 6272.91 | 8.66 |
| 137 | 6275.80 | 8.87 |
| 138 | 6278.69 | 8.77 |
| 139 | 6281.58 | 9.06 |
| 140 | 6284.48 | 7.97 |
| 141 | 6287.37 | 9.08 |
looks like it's 0.29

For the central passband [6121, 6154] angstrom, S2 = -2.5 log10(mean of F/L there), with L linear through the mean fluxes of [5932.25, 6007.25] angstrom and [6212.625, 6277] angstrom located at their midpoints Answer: -0.07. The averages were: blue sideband 8.83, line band 8.93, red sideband 8.12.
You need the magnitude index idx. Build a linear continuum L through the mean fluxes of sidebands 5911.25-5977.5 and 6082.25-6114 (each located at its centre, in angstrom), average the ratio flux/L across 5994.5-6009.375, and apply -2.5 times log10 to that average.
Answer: 0.033 mag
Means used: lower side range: 8.82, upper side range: 8.92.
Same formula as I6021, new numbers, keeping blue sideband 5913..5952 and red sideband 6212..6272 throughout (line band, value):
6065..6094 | -3.2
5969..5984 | -0.4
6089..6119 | -2.5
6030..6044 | -2.0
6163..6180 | 0.3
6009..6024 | -0.6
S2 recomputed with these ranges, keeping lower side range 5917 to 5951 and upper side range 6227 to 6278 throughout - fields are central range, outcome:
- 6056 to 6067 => -0.091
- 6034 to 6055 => -0.125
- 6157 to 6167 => 0.051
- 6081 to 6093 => -0.059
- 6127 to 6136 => -0.156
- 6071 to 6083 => -0.133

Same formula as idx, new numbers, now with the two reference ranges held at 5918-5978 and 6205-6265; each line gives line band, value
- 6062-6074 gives -0.132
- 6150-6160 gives -0.032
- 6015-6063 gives -0.076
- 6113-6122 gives -0.057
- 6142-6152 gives -0.081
